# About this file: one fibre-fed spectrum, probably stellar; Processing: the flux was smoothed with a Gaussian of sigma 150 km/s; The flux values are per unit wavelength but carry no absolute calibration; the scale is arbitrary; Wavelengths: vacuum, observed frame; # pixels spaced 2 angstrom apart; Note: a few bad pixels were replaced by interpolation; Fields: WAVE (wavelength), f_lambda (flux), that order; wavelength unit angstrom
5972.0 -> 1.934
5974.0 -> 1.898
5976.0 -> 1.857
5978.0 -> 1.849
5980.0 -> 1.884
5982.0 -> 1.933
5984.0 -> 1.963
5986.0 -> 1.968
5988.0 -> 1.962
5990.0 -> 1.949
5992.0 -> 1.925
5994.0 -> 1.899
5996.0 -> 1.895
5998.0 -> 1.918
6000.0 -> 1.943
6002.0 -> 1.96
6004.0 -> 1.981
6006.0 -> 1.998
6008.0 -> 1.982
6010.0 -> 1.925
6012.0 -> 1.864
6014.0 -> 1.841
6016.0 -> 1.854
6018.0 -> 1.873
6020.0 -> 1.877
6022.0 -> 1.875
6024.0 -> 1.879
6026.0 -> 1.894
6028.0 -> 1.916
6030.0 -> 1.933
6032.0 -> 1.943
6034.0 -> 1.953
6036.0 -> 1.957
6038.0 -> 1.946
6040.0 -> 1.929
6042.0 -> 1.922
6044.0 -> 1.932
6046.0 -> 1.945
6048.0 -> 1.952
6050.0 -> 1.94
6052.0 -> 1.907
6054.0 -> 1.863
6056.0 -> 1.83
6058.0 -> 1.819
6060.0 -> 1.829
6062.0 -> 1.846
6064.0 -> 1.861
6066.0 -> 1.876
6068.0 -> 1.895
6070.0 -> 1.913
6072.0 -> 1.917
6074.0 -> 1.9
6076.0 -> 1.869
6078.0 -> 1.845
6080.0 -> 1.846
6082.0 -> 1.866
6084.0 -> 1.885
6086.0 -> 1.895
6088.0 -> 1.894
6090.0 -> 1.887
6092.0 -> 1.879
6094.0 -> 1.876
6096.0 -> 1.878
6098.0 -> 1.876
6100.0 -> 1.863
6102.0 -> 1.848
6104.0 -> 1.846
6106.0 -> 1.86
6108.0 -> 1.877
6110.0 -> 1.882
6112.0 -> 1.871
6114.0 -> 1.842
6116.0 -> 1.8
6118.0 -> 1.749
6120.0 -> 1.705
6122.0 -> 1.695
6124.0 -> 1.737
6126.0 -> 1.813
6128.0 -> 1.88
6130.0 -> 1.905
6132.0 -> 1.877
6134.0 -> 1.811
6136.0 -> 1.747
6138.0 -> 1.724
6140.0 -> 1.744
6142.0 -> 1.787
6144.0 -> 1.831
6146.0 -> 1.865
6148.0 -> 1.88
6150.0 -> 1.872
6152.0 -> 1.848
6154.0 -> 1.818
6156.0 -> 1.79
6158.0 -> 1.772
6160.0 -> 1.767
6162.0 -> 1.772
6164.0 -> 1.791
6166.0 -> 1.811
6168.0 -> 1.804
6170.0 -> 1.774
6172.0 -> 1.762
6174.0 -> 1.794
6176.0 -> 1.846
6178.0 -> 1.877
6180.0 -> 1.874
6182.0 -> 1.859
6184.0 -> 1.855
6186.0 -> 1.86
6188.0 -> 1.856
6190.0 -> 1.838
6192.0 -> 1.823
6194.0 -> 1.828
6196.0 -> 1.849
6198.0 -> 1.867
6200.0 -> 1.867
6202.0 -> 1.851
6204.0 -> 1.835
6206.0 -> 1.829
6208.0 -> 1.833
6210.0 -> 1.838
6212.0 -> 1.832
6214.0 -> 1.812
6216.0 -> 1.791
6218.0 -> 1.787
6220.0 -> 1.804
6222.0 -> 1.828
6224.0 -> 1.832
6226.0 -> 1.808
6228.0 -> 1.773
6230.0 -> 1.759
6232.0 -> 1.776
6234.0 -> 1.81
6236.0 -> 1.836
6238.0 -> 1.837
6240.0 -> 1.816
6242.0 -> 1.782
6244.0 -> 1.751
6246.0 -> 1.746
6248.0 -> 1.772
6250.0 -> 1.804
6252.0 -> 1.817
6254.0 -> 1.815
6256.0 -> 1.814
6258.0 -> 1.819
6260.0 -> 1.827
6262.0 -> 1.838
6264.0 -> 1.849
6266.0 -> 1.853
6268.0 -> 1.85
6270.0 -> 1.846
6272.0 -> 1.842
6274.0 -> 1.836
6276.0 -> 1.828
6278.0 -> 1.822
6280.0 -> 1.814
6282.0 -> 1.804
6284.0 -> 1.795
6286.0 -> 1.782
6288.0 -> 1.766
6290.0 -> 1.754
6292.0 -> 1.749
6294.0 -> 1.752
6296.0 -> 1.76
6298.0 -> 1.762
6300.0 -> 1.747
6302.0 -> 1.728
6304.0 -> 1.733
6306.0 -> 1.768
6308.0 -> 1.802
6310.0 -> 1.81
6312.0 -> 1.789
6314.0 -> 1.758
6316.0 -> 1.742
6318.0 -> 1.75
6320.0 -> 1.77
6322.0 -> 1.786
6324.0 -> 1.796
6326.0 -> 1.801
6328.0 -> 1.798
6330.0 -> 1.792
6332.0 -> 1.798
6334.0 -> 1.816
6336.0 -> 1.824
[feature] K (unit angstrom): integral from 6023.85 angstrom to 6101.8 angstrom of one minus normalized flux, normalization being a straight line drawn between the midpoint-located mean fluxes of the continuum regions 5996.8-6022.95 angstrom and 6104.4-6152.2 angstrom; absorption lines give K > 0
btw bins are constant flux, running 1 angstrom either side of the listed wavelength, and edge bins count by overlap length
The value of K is -0.9 angstrom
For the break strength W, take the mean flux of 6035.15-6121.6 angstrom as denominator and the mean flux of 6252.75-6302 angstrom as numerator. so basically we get 0.96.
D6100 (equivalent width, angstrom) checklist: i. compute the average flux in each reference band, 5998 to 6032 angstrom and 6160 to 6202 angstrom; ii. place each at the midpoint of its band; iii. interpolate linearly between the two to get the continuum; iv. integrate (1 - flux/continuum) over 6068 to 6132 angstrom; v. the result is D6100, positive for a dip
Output 0.6 angstrom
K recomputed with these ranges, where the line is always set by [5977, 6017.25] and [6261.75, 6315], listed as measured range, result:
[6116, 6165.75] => 1.6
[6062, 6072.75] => 0.0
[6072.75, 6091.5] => 0.1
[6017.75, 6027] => 0.2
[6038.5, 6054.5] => -0.2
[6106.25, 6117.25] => 0.1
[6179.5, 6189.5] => -0.1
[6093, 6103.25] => 0.1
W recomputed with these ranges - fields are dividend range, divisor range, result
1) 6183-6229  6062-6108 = 0.98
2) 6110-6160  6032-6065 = 0.95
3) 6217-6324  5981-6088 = 0.94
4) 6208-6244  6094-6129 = 0.99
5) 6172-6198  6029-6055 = 0.95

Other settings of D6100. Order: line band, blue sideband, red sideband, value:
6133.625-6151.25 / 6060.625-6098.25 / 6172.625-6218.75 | 0.47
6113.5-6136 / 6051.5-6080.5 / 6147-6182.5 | 0.48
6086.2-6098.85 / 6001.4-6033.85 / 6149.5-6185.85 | -0.12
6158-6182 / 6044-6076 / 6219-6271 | 0.44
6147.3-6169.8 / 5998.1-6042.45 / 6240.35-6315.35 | 0.53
